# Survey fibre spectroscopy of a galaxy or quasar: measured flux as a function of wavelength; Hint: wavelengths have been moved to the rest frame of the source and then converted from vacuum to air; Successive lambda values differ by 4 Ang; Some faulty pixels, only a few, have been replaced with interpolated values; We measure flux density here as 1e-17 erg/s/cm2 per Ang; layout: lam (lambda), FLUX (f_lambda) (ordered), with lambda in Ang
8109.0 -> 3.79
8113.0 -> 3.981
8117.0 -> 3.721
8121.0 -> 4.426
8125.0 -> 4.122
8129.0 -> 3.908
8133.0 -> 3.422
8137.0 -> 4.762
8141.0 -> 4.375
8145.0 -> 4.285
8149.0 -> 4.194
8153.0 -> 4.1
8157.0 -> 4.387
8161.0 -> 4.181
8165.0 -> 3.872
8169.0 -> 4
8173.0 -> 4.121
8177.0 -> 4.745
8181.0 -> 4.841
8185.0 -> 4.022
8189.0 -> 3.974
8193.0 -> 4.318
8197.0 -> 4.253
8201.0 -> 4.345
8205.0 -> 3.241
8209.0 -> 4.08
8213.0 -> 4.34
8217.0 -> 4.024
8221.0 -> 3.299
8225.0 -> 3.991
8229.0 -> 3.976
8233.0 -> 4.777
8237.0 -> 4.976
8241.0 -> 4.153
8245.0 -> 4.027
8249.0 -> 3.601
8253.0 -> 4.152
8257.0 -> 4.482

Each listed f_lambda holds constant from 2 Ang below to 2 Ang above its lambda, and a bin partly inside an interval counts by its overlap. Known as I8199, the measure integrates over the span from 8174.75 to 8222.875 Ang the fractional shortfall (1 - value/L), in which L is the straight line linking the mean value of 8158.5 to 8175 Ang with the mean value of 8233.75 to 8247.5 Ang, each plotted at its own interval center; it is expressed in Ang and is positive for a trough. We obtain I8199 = 0.8 Ang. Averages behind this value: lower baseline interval 4.05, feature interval 4.13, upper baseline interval 4.39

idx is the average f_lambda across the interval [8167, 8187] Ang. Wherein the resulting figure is 4.35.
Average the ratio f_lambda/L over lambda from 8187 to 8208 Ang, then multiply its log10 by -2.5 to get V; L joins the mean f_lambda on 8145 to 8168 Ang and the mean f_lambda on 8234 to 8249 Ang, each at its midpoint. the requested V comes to 0.05 mag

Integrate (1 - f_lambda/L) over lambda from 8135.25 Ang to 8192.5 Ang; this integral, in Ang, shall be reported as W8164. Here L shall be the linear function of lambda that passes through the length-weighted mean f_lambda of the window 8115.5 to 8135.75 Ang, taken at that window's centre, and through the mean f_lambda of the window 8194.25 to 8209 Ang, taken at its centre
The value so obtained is -4.4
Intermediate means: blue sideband 3.96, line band 4.27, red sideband 3.98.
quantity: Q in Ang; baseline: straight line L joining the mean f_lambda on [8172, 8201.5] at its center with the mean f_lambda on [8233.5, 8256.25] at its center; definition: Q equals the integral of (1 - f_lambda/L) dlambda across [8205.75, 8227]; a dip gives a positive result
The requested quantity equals 1.88 Ang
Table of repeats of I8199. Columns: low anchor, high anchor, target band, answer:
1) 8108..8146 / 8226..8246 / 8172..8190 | -0.6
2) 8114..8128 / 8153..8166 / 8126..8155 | -0.2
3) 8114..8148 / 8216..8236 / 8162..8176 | 0.1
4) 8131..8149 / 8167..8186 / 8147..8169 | 0.8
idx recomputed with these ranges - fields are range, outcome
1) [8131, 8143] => 4.19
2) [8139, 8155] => 4.24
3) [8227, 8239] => 4.58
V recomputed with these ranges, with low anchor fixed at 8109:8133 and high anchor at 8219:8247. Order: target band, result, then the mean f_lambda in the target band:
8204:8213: 0.07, 3.86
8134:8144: -0.11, 4.43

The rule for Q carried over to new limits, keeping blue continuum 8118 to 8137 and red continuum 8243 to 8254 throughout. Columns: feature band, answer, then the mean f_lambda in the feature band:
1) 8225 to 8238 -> -1.8 Ang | 4.46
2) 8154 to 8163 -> -0.6 Ang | 4.26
